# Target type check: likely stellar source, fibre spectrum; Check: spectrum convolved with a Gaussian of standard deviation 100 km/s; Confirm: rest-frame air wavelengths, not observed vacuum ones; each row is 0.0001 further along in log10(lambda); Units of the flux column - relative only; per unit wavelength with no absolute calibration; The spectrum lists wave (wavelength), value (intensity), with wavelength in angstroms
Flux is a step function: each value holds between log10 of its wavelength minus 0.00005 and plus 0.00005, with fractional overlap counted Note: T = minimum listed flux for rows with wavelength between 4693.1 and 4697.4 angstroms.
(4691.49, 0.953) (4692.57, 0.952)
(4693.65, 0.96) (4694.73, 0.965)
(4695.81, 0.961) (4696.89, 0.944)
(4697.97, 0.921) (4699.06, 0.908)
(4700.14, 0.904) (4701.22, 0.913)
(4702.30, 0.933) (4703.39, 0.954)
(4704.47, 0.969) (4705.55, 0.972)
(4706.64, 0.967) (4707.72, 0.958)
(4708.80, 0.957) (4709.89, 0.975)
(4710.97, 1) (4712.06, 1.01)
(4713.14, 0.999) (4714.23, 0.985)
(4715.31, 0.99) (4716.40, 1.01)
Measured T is 0.944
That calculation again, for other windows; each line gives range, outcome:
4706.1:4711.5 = 0.957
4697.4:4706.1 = 0.904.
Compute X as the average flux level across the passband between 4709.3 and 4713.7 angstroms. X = 0.994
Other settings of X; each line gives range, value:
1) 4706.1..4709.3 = 0.963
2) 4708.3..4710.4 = 0.963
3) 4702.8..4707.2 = 0.964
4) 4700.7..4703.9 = 0.932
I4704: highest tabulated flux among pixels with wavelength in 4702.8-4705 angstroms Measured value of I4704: 0.969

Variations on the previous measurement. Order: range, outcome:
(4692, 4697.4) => 0.965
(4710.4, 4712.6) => 1.01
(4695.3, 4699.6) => 0.961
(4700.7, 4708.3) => 0.972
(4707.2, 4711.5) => 1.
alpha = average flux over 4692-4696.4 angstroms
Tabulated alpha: 0.96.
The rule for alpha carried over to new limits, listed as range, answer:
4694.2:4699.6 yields 0.939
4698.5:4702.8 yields 0.914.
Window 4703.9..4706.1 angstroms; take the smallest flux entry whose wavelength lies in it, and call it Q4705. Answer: 0.969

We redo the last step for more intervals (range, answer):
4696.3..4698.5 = 0.921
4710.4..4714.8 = 0.985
